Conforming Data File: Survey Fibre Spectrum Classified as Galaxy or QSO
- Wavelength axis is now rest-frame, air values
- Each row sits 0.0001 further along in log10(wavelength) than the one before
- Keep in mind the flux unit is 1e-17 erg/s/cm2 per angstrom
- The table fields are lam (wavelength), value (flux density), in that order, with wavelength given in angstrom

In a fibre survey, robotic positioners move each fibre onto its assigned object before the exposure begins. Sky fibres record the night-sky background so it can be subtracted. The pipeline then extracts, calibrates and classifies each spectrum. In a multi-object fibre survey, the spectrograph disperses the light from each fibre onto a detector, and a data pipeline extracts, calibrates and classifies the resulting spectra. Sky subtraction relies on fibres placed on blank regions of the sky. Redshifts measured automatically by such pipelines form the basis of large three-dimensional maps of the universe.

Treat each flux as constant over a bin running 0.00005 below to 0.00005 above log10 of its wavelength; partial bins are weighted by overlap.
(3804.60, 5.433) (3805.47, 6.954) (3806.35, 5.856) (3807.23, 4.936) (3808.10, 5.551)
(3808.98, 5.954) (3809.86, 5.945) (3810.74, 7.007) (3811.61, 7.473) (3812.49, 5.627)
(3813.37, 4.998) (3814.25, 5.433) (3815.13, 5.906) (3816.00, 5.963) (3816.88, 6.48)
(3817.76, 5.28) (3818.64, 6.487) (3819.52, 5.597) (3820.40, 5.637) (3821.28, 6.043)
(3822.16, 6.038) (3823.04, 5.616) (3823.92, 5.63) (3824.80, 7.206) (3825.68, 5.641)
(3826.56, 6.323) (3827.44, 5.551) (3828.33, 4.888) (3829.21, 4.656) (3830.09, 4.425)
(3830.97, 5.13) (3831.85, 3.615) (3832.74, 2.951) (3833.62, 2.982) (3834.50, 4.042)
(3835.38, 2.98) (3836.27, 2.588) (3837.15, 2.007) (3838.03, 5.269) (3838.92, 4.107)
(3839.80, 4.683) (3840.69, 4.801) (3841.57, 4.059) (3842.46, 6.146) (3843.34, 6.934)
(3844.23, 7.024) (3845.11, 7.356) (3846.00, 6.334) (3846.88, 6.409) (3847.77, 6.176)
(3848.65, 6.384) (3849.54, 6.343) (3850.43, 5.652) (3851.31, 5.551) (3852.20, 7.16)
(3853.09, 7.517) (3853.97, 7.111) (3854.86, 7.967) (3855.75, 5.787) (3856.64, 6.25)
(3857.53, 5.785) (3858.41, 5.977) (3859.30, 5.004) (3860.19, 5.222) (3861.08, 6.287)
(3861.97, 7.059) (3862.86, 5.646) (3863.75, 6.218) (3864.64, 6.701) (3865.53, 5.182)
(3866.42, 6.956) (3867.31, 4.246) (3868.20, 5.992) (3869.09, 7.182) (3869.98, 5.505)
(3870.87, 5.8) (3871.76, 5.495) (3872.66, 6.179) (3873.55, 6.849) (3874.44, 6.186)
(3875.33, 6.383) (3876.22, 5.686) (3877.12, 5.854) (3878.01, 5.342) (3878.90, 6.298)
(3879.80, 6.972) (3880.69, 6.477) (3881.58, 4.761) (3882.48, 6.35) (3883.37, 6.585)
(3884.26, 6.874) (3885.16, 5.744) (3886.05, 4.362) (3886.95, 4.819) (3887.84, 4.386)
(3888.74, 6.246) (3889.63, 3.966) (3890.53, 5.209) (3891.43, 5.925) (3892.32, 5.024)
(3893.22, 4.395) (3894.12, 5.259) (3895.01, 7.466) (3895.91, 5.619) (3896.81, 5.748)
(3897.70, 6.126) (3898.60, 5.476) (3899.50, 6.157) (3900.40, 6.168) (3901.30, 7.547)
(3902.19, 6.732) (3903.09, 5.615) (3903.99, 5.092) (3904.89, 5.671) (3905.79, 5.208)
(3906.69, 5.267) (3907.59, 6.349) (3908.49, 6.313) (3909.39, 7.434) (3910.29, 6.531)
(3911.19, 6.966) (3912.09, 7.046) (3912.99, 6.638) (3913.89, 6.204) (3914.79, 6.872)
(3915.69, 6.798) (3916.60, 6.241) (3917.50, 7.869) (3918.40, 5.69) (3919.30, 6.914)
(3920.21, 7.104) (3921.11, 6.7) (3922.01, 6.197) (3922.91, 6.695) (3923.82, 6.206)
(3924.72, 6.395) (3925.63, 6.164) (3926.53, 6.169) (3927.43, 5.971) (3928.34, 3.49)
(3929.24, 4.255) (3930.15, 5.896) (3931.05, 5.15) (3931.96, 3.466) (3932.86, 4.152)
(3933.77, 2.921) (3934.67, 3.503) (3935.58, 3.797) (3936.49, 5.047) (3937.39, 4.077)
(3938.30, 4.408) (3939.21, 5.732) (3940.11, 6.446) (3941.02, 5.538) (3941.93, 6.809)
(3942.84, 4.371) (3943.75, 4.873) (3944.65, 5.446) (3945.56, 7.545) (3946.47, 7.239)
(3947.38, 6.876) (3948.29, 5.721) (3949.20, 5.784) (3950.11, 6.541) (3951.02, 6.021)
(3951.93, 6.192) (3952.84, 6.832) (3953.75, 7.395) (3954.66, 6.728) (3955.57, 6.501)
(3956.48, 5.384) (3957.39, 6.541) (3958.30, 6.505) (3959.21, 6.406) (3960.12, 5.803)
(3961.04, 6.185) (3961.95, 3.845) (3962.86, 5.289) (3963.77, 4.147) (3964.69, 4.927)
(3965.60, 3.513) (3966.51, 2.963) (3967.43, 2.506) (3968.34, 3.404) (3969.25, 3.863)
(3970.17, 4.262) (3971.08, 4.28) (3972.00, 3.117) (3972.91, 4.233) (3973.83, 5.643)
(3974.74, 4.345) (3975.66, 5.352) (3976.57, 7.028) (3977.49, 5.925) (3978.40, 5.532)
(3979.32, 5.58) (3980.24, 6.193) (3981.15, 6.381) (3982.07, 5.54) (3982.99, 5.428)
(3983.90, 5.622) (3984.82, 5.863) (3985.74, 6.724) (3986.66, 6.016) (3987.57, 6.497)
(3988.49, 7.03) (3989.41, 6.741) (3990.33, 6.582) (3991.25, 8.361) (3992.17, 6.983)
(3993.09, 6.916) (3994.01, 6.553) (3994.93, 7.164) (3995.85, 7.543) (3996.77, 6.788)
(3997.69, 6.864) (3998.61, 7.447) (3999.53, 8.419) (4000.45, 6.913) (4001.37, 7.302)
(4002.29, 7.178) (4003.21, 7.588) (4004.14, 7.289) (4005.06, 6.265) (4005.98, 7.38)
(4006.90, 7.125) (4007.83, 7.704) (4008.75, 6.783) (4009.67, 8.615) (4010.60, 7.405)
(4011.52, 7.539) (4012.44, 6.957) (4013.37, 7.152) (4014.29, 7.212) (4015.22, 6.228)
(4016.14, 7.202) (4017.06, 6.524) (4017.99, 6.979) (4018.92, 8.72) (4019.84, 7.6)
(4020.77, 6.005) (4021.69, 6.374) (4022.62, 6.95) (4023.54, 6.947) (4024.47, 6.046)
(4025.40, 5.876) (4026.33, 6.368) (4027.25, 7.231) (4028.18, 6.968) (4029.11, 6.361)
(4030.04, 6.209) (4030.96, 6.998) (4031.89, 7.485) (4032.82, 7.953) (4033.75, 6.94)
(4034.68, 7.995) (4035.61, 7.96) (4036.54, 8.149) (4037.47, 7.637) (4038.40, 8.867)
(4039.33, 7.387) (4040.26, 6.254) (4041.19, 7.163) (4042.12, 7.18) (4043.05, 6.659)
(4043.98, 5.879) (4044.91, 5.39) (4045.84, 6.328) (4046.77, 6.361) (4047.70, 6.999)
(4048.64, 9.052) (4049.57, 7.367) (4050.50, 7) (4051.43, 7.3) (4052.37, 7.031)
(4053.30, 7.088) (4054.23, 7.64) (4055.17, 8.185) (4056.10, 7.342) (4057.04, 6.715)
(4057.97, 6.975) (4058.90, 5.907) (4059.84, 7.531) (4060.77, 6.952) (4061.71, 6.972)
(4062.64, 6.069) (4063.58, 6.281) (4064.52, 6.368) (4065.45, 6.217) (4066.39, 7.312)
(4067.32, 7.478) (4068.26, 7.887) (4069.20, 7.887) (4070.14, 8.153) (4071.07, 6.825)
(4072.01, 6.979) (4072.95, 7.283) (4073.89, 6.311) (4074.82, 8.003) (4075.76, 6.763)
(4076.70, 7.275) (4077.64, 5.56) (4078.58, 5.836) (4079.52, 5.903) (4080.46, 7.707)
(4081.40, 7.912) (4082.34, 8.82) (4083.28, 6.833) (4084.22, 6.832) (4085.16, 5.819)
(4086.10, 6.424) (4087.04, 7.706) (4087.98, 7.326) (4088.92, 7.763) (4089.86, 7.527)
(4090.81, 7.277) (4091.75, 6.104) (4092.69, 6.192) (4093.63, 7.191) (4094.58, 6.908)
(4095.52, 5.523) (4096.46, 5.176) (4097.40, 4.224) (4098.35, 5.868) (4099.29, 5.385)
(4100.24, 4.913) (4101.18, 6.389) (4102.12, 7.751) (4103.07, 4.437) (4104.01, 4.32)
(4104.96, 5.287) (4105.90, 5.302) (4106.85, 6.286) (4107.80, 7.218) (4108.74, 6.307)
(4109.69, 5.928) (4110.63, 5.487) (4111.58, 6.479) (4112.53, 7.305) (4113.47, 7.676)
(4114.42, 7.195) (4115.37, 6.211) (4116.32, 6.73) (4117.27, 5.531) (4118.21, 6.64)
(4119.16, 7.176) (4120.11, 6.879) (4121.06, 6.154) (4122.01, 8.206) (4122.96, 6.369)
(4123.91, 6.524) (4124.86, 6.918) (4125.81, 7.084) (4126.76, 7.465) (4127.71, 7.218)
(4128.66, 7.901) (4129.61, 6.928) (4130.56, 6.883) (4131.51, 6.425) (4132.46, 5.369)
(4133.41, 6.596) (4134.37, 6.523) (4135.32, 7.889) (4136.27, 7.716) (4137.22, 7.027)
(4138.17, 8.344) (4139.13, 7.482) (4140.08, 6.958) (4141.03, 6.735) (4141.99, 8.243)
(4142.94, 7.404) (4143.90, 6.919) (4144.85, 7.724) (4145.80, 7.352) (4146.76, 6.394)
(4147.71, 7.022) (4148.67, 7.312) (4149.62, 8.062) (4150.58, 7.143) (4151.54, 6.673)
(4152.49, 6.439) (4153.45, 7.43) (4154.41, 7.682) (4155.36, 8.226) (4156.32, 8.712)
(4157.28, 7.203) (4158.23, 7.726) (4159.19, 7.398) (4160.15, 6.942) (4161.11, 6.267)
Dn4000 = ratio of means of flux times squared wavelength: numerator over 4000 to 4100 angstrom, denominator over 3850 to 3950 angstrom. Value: 1.28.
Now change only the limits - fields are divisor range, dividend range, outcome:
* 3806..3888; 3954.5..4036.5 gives 1.20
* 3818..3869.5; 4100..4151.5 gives 1.40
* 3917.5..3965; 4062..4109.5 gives 1.24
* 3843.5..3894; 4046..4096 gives 1.30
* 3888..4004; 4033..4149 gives 1.26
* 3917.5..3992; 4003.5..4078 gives 1.33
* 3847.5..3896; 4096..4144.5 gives 1.25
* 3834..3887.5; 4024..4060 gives 1.33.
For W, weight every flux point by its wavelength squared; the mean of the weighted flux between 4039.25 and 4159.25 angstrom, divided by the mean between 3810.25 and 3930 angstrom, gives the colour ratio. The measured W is 1.32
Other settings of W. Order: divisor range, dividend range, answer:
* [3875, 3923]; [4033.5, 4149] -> 1.25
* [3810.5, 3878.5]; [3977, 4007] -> 1.27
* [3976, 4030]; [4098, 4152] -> 1.05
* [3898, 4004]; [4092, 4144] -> 1.21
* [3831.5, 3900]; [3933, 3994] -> 1.03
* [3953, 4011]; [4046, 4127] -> 1.17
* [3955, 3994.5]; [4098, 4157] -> 1.33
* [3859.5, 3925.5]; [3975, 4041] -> 1.21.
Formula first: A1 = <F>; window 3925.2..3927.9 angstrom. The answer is 6.09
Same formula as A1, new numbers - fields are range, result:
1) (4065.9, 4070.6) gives 7.73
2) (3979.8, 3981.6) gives 6.31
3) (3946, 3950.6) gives 6.43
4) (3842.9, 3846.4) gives 6.91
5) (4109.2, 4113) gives 6.3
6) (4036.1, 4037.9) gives 7.89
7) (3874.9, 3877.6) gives 5.96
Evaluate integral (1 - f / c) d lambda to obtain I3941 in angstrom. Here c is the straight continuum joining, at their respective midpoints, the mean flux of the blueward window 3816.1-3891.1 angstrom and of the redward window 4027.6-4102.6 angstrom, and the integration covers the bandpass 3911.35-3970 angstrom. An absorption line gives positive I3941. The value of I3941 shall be 5.5 angstrom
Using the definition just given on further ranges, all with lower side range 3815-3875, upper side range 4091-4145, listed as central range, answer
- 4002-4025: -3.26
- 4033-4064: -3.79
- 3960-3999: 3.27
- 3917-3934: 0.67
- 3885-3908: 0.91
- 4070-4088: -1.50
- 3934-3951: 1.32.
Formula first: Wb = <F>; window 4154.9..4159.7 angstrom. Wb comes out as 7.84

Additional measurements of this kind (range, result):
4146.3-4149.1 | 6.91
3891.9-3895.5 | 5.54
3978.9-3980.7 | 5.91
